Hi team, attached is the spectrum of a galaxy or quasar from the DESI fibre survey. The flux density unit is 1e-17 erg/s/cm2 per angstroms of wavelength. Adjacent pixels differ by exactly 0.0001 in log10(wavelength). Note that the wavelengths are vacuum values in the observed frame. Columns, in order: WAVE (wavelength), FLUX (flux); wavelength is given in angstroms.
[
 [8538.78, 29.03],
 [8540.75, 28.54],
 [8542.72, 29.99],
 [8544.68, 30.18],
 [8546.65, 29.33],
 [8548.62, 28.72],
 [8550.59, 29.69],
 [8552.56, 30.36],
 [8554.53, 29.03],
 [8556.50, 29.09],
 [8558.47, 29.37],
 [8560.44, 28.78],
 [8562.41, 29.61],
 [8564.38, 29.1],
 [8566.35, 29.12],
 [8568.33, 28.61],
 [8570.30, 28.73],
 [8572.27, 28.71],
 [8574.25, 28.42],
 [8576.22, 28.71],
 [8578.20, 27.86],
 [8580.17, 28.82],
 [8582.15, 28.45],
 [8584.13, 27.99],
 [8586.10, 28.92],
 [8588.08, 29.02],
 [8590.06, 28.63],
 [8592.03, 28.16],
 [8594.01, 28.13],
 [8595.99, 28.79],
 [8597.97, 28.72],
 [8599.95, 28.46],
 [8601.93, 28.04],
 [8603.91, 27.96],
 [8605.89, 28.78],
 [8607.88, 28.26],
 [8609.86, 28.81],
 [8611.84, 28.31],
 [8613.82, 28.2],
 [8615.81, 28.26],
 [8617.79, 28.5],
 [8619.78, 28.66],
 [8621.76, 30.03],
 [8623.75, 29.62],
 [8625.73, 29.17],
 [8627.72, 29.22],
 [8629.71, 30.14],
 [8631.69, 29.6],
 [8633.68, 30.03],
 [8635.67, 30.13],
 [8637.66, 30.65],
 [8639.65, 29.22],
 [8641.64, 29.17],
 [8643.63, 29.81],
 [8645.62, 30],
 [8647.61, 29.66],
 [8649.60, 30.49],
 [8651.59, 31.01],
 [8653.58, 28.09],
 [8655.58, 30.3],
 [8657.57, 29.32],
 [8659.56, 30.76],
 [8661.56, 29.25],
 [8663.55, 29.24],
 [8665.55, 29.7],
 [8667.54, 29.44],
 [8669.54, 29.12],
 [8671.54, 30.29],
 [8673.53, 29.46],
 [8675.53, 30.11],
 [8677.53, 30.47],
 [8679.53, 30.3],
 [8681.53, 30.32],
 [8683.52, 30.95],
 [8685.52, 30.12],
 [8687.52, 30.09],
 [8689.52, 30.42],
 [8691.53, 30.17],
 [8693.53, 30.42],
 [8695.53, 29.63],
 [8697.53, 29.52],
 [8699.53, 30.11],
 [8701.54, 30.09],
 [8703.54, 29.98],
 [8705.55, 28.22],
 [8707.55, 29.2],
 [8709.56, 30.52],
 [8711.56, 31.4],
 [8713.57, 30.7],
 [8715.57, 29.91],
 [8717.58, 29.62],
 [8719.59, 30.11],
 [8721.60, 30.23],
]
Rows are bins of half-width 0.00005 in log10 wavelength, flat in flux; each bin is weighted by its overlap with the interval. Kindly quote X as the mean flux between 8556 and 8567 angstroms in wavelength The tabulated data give 29.2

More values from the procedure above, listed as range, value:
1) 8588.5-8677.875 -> 29.3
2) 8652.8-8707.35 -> 29.8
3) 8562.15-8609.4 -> 28.6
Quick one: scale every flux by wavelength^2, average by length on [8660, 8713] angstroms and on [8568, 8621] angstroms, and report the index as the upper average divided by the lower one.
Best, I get 1.1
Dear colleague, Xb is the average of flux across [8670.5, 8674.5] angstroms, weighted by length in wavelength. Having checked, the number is 29.9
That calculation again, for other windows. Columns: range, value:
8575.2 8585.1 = 28.4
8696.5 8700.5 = 29.9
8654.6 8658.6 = 29.9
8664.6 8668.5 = 29.6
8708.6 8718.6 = 30.4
